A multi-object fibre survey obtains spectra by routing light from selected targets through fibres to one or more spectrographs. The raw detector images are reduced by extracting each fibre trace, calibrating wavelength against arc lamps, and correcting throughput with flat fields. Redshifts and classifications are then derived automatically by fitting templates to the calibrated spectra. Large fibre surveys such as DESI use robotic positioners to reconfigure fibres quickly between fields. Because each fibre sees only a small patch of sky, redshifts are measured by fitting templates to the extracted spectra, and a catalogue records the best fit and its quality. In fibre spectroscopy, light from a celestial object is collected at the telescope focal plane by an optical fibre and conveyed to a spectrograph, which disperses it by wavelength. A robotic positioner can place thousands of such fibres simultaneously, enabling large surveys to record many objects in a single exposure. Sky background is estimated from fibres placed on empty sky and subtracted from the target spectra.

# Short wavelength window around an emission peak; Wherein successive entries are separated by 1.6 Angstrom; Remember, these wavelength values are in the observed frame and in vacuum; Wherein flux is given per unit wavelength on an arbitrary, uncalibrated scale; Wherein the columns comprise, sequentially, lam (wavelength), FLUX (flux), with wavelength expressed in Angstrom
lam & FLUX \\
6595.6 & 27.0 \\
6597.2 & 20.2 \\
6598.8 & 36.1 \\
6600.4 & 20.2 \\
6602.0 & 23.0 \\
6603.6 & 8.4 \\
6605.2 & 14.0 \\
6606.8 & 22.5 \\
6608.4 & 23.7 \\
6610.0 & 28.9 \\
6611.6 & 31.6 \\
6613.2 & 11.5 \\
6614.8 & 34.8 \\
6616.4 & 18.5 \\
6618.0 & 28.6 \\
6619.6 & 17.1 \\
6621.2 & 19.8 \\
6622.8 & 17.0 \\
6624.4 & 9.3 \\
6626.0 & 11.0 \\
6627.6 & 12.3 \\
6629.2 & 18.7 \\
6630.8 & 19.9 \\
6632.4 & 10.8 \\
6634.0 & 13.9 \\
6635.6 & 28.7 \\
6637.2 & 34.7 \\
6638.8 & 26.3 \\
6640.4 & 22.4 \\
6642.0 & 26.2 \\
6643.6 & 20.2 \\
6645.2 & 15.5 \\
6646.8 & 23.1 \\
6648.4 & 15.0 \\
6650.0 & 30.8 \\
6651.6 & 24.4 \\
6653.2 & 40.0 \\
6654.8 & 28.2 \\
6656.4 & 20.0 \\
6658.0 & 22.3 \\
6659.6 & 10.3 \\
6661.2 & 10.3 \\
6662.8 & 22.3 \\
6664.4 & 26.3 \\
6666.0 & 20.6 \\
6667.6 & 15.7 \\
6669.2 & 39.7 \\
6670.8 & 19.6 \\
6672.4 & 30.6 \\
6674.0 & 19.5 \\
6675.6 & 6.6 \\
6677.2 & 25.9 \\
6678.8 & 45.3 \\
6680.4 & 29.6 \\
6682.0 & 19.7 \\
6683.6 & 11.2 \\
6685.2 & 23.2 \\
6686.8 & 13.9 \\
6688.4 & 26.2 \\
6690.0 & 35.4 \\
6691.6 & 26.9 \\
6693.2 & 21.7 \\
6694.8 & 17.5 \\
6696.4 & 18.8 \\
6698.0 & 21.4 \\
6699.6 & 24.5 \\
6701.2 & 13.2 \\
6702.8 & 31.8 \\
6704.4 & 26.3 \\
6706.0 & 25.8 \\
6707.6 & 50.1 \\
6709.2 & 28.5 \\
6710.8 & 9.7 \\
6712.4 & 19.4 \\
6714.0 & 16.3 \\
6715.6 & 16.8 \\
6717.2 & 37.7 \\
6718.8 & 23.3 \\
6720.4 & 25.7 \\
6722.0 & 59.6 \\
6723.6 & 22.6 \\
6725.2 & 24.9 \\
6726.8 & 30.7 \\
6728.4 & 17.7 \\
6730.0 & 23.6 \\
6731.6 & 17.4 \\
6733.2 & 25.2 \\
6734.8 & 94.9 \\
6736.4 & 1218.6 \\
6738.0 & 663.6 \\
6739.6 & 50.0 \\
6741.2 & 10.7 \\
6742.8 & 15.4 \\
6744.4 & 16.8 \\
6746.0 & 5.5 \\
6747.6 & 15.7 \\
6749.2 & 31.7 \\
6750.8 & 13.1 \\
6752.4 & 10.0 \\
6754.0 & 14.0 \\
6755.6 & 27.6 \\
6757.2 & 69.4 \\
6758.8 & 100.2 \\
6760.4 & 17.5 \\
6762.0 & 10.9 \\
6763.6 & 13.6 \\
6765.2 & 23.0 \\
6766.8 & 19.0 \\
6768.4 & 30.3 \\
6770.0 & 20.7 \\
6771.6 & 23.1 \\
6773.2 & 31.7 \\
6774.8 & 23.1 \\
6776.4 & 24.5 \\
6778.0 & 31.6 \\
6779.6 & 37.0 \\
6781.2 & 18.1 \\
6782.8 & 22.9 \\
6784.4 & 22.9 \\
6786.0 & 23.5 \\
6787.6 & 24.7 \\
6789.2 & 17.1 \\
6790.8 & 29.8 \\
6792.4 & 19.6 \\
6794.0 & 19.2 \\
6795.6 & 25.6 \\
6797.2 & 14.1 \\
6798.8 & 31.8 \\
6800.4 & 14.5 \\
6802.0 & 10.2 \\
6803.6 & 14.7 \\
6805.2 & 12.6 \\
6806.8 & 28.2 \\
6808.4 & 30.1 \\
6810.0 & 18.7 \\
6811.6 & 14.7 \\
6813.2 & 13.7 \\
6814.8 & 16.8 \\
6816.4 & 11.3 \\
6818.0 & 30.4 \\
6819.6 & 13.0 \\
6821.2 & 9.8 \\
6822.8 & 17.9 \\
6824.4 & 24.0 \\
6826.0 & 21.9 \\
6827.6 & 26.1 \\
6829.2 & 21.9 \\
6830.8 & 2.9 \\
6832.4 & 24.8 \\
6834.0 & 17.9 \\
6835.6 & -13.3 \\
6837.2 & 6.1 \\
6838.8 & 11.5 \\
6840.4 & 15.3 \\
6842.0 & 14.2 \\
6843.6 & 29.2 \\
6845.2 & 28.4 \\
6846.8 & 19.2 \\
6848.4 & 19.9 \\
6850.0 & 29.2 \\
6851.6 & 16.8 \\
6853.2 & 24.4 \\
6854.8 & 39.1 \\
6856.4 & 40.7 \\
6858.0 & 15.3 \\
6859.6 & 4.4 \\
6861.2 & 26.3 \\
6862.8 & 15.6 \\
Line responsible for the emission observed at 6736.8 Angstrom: H-alpha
